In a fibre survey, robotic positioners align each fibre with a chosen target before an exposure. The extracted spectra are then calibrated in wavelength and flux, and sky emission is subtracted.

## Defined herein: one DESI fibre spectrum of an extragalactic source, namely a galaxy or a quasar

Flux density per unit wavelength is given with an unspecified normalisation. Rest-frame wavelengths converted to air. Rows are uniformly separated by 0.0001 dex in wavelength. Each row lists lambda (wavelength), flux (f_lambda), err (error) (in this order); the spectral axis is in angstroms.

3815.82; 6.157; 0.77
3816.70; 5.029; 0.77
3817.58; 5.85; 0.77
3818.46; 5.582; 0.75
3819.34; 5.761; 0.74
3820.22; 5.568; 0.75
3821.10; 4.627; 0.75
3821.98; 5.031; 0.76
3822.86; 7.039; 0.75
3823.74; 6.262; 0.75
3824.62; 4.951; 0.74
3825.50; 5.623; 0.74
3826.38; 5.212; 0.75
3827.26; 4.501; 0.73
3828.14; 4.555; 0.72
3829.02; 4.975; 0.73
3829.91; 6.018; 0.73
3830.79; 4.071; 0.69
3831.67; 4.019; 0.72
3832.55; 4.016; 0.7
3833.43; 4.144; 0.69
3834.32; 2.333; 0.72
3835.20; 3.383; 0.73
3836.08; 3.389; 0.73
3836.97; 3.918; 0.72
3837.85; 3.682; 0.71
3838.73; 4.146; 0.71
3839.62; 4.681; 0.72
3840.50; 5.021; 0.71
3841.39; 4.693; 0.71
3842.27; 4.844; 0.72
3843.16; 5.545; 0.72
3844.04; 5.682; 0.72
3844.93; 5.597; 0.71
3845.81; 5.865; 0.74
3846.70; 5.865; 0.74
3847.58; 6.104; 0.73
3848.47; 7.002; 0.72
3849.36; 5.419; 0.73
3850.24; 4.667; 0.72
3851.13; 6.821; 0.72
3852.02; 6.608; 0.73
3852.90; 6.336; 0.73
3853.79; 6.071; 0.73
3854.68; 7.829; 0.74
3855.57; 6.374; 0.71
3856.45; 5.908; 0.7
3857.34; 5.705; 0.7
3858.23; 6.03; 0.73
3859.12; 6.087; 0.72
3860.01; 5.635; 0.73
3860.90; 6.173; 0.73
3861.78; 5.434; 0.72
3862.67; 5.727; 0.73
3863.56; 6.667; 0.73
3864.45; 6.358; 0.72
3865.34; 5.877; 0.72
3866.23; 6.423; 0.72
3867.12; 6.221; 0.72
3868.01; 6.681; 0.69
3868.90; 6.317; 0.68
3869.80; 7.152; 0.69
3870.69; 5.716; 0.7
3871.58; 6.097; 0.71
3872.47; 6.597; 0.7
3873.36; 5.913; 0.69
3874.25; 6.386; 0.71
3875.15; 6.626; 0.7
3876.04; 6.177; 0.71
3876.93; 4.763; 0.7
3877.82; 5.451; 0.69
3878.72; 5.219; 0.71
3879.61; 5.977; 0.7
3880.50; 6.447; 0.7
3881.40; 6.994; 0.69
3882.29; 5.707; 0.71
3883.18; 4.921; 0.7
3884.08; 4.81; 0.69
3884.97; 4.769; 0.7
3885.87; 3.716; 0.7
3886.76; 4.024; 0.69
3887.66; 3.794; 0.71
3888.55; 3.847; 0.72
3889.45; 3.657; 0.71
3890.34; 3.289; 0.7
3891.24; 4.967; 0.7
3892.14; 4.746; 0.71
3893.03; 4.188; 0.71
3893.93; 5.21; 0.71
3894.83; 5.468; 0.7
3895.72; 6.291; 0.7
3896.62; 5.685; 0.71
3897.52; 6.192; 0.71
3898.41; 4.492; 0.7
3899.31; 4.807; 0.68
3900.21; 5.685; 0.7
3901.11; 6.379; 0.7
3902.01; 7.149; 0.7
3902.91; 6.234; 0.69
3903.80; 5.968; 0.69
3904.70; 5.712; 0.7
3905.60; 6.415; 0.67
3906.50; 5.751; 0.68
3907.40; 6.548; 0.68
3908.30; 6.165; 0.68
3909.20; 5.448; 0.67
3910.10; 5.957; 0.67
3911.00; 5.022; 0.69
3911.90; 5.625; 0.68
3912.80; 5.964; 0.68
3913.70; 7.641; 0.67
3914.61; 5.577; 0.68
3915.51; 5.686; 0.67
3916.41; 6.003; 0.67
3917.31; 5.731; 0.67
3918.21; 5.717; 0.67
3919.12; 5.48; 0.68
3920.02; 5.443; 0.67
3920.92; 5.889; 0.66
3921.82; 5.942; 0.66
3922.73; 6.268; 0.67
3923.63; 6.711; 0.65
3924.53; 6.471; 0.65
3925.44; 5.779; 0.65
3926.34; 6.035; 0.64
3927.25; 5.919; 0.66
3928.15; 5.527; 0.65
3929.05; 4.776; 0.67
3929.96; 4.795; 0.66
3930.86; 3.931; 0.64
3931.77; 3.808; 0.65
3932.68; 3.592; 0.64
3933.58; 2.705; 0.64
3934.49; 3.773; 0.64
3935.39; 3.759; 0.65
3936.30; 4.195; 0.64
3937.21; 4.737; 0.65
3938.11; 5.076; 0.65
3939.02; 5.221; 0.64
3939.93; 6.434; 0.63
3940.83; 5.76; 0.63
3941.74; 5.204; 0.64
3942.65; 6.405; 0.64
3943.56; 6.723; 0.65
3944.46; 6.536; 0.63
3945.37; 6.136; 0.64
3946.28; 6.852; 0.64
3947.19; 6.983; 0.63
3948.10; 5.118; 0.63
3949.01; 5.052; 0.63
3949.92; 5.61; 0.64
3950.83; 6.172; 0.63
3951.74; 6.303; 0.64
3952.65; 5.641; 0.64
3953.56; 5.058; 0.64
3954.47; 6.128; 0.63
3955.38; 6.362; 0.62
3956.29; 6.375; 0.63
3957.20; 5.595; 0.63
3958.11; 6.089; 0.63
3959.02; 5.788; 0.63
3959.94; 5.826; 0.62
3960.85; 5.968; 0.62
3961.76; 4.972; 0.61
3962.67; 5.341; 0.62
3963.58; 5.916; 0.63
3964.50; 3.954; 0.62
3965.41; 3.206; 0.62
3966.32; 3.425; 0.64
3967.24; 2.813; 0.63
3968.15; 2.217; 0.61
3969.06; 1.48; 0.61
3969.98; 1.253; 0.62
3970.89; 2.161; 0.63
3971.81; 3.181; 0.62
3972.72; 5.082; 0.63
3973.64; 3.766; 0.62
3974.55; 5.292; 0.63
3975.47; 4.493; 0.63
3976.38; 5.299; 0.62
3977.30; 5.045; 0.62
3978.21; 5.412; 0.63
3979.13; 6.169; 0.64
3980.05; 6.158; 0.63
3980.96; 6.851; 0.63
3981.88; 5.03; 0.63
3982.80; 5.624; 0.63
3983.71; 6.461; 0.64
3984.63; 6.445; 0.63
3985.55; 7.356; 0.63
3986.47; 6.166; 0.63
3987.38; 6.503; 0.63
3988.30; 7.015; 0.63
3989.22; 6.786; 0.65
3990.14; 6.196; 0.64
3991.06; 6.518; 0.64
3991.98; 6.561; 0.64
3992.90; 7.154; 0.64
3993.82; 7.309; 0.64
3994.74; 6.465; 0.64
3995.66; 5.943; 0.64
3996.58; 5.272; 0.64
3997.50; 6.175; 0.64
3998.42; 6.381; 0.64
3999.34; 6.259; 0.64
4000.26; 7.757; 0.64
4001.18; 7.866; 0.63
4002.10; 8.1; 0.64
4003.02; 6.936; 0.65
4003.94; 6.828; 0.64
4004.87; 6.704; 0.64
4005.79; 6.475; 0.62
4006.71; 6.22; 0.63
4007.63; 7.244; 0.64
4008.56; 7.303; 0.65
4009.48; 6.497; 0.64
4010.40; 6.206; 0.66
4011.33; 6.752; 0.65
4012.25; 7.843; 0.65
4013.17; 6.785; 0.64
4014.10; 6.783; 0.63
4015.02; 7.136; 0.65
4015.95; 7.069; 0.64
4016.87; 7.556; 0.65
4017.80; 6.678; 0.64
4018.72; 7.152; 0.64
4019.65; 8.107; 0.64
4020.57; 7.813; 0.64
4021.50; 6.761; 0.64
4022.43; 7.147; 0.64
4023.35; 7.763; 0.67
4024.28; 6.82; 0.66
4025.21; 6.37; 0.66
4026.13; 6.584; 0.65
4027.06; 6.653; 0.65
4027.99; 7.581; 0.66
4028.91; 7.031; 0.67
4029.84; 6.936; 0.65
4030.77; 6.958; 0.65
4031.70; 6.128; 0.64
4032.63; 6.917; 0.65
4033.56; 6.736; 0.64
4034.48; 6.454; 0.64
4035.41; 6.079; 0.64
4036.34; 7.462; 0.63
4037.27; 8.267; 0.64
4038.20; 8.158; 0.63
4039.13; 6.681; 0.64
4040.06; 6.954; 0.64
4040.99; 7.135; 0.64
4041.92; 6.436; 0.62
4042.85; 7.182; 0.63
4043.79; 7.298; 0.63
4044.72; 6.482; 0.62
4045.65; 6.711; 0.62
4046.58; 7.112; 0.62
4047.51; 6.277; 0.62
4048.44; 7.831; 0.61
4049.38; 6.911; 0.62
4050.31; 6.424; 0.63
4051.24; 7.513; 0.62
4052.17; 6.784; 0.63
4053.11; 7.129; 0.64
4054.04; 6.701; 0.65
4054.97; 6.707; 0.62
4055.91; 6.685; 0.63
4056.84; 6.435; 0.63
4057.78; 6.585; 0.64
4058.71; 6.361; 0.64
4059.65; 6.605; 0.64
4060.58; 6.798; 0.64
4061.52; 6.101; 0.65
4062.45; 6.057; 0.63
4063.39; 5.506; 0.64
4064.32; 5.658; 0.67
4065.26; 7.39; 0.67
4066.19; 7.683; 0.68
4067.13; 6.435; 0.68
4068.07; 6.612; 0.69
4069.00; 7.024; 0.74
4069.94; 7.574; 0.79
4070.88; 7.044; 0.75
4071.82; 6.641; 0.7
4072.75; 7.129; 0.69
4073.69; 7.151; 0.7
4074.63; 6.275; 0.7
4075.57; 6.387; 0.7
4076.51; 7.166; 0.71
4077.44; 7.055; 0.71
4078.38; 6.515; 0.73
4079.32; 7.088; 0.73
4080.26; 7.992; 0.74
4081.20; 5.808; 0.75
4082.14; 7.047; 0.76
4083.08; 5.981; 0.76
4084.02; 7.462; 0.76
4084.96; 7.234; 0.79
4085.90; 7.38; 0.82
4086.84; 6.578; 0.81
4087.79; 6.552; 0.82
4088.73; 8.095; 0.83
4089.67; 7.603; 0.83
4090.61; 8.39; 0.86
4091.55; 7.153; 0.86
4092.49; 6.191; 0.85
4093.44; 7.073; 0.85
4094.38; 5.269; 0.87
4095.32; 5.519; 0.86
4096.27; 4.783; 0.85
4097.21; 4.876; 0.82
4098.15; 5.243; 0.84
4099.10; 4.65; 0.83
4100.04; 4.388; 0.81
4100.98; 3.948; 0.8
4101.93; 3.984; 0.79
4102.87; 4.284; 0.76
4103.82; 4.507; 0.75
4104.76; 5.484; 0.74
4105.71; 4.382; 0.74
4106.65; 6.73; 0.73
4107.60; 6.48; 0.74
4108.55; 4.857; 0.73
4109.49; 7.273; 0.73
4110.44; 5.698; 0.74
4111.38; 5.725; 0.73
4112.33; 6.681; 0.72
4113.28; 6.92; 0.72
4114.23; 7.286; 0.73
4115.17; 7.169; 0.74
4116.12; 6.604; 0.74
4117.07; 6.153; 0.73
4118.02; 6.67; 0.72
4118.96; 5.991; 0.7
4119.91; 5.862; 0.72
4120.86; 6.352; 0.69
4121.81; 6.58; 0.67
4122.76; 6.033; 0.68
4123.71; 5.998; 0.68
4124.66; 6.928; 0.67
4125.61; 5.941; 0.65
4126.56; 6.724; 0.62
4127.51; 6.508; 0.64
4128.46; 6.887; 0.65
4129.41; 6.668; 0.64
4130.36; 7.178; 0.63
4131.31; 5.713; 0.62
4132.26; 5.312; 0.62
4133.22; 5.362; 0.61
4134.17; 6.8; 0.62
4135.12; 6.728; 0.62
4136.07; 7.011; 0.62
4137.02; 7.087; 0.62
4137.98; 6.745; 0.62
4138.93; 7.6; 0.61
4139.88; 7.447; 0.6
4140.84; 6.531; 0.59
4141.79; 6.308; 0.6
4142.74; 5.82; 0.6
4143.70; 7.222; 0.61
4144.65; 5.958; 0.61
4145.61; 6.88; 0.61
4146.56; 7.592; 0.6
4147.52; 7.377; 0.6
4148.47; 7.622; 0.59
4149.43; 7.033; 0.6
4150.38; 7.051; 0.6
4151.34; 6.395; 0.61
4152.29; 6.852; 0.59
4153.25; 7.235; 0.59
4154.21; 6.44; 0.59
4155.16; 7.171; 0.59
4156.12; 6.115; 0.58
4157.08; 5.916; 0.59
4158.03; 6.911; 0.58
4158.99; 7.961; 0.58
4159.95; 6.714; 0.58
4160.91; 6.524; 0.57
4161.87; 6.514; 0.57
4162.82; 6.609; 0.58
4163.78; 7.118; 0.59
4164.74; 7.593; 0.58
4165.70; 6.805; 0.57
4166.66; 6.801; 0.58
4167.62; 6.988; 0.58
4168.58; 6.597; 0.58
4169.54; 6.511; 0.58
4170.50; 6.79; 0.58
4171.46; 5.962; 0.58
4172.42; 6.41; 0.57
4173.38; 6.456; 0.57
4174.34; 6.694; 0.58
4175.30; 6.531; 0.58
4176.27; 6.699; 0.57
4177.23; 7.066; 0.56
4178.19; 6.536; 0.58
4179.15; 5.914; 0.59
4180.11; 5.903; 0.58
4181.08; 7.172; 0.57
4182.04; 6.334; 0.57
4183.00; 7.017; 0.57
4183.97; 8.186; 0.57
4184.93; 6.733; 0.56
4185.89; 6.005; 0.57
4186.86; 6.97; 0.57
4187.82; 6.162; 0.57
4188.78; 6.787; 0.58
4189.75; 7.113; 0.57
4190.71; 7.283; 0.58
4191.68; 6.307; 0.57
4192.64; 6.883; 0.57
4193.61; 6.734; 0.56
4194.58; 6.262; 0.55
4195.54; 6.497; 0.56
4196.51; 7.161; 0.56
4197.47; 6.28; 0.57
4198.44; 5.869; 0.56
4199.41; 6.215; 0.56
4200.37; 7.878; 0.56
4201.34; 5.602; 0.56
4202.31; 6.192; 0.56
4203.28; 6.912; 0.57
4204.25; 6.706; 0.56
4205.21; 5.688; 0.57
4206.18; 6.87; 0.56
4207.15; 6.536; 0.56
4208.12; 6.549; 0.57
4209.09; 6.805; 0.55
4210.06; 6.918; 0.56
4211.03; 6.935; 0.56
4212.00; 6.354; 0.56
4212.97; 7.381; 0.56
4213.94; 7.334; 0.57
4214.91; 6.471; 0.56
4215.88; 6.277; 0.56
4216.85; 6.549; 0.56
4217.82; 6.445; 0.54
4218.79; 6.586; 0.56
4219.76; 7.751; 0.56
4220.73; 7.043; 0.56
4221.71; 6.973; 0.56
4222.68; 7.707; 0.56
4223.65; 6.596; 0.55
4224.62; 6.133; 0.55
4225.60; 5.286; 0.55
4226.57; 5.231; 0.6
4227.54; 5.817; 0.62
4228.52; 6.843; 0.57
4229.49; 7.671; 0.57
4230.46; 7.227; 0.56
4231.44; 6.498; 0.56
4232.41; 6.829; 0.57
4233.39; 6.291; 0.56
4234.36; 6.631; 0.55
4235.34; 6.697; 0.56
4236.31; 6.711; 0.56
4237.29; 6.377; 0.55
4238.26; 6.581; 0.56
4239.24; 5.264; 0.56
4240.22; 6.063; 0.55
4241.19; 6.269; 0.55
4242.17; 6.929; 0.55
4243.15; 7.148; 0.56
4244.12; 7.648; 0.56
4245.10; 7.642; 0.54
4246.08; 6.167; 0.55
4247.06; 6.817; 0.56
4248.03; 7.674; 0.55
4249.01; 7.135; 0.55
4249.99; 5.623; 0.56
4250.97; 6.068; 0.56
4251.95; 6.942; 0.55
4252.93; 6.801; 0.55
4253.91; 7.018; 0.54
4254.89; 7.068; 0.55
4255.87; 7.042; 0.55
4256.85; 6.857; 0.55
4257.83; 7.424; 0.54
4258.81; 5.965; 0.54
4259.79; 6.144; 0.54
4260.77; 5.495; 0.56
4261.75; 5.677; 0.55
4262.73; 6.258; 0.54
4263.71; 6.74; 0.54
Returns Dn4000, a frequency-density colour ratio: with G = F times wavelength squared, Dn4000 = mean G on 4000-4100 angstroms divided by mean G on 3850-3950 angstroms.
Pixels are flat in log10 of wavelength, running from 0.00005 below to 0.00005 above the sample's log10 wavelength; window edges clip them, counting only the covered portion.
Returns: 1.3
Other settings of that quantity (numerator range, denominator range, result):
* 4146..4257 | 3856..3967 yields 1.39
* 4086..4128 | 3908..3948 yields 1.20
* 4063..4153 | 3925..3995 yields 1.31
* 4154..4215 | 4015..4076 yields 1.04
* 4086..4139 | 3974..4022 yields 0.99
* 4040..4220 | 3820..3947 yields 1.36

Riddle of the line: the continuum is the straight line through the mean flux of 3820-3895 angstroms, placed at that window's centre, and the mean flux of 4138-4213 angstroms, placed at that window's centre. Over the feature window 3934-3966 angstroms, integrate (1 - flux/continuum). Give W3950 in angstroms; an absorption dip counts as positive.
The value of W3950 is 1.2 angstroms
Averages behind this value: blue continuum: 5.37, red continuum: 6.72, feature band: 5.54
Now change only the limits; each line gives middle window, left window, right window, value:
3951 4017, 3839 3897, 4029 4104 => 3.9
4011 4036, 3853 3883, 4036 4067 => -1.0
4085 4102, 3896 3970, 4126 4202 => 0.7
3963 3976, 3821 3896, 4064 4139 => 5.3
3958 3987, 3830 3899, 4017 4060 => 7.1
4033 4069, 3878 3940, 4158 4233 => -4.8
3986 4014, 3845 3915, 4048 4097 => -1.6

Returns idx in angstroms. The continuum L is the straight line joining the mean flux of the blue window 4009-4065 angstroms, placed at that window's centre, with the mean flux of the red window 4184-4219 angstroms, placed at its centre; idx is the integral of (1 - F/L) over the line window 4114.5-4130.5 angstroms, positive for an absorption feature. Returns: 0.6 angstroms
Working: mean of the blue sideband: 6.87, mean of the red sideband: 6.64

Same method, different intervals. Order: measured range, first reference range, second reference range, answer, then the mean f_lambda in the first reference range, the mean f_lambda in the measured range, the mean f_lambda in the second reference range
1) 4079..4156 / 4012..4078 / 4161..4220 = 4.43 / 6.9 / 6.39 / 6.67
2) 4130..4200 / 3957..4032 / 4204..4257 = -2.06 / 6.07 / 6.7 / 6.68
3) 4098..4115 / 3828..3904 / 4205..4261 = 1.99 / 5.43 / 5.51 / 6.66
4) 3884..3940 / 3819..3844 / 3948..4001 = -1.46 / 4.73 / 5.27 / 5.46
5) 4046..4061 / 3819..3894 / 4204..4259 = -1.83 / 5.37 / 6.8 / 6.69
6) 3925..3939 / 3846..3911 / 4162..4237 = 3.12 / 5.74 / 4.58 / 6.66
